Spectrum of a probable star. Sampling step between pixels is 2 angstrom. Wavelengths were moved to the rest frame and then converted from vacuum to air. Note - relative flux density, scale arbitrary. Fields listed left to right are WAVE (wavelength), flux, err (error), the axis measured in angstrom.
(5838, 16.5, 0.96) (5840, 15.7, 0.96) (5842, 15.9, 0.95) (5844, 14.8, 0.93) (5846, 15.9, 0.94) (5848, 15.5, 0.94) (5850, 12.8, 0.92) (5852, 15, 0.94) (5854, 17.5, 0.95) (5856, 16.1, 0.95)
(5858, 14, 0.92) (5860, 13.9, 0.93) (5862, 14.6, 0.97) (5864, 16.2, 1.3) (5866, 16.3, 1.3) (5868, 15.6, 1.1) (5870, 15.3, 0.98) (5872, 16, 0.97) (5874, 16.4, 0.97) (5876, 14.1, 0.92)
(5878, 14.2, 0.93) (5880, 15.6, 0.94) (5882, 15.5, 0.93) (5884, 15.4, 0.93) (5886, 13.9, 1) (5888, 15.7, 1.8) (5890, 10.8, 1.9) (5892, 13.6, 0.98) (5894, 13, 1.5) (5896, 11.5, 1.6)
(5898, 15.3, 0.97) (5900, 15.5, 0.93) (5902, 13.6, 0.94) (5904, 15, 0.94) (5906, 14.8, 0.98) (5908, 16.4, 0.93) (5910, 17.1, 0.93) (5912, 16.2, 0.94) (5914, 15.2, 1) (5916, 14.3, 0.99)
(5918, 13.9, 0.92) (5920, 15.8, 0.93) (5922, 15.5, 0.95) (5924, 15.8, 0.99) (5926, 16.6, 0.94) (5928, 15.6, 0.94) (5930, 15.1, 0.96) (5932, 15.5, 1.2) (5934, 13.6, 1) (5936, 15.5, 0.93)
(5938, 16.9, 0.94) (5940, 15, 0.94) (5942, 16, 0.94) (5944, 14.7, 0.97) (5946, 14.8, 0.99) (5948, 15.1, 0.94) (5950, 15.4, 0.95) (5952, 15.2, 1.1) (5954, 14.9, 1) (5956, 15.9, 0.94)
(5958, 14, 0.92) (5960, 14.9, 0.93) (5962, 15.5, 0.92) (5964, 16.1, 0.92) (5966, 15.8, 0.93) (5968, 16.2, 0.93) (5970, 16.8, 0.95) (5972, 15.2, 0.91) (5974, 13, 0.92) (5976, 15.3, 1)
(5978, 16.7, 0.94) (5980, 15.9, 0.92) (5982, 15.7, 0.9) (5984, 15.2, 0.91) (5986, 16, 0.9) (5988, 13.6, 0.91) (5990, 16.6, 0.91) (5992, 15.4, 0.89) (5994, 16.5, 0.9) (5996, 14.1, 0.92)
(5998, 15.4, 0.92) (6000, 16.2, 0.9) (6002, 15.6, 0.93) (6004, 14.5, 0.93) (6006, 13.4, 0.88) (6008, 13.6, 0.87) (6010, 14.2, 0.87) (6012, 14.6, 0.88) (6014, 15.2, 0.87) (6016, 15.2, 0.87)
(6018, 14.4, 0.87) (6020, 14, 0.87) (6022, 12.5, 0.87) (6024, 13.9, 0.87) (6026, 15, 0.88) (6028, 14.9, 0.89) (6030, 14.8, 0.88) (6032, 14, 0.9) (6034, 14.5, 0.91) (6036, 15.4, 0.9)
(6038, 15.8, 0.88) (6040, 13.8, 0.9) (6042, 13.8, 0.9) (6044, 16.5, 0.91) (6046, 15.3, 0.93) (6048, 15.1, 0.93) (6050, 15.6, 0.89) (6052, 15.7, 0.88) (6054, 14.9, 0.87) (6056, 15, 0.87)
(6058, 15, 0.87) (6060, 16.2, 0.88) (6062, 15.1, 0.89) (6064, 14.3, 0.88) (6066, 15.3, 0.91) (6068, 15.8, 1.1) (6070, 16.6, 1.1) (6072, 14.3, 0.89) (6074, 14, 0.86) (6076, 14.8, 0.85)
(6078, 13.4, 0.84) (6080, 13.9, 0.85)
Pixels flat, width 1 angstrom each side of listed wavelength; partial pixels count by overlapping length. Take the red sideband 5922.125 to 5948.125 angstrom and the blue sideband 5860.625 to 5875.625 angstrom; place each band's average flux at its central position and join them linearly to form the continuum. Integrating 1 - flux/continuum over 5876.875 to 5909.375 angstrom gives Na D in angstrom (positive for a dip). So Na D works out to 2.4 angstrom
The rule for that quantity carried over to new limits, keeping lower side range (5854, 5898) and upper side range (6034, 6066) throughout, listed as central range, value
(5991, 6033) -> 1.17 angstrom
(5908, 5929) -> -1.14 angstrom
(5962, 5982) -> -0.93 angstrom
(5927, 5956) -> -0.72 angstrom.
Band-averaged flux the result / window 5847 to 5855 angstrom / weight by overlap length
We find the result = 15.2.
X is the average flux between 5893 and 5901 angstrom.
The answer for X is 13.8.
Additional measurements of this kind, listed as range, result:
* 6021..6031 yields 14.2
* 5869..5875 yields 15.9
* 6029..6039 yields 14.9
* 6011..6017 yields 15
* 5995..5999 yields 14.8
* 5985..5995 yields 15.6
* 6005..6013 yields 13.9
